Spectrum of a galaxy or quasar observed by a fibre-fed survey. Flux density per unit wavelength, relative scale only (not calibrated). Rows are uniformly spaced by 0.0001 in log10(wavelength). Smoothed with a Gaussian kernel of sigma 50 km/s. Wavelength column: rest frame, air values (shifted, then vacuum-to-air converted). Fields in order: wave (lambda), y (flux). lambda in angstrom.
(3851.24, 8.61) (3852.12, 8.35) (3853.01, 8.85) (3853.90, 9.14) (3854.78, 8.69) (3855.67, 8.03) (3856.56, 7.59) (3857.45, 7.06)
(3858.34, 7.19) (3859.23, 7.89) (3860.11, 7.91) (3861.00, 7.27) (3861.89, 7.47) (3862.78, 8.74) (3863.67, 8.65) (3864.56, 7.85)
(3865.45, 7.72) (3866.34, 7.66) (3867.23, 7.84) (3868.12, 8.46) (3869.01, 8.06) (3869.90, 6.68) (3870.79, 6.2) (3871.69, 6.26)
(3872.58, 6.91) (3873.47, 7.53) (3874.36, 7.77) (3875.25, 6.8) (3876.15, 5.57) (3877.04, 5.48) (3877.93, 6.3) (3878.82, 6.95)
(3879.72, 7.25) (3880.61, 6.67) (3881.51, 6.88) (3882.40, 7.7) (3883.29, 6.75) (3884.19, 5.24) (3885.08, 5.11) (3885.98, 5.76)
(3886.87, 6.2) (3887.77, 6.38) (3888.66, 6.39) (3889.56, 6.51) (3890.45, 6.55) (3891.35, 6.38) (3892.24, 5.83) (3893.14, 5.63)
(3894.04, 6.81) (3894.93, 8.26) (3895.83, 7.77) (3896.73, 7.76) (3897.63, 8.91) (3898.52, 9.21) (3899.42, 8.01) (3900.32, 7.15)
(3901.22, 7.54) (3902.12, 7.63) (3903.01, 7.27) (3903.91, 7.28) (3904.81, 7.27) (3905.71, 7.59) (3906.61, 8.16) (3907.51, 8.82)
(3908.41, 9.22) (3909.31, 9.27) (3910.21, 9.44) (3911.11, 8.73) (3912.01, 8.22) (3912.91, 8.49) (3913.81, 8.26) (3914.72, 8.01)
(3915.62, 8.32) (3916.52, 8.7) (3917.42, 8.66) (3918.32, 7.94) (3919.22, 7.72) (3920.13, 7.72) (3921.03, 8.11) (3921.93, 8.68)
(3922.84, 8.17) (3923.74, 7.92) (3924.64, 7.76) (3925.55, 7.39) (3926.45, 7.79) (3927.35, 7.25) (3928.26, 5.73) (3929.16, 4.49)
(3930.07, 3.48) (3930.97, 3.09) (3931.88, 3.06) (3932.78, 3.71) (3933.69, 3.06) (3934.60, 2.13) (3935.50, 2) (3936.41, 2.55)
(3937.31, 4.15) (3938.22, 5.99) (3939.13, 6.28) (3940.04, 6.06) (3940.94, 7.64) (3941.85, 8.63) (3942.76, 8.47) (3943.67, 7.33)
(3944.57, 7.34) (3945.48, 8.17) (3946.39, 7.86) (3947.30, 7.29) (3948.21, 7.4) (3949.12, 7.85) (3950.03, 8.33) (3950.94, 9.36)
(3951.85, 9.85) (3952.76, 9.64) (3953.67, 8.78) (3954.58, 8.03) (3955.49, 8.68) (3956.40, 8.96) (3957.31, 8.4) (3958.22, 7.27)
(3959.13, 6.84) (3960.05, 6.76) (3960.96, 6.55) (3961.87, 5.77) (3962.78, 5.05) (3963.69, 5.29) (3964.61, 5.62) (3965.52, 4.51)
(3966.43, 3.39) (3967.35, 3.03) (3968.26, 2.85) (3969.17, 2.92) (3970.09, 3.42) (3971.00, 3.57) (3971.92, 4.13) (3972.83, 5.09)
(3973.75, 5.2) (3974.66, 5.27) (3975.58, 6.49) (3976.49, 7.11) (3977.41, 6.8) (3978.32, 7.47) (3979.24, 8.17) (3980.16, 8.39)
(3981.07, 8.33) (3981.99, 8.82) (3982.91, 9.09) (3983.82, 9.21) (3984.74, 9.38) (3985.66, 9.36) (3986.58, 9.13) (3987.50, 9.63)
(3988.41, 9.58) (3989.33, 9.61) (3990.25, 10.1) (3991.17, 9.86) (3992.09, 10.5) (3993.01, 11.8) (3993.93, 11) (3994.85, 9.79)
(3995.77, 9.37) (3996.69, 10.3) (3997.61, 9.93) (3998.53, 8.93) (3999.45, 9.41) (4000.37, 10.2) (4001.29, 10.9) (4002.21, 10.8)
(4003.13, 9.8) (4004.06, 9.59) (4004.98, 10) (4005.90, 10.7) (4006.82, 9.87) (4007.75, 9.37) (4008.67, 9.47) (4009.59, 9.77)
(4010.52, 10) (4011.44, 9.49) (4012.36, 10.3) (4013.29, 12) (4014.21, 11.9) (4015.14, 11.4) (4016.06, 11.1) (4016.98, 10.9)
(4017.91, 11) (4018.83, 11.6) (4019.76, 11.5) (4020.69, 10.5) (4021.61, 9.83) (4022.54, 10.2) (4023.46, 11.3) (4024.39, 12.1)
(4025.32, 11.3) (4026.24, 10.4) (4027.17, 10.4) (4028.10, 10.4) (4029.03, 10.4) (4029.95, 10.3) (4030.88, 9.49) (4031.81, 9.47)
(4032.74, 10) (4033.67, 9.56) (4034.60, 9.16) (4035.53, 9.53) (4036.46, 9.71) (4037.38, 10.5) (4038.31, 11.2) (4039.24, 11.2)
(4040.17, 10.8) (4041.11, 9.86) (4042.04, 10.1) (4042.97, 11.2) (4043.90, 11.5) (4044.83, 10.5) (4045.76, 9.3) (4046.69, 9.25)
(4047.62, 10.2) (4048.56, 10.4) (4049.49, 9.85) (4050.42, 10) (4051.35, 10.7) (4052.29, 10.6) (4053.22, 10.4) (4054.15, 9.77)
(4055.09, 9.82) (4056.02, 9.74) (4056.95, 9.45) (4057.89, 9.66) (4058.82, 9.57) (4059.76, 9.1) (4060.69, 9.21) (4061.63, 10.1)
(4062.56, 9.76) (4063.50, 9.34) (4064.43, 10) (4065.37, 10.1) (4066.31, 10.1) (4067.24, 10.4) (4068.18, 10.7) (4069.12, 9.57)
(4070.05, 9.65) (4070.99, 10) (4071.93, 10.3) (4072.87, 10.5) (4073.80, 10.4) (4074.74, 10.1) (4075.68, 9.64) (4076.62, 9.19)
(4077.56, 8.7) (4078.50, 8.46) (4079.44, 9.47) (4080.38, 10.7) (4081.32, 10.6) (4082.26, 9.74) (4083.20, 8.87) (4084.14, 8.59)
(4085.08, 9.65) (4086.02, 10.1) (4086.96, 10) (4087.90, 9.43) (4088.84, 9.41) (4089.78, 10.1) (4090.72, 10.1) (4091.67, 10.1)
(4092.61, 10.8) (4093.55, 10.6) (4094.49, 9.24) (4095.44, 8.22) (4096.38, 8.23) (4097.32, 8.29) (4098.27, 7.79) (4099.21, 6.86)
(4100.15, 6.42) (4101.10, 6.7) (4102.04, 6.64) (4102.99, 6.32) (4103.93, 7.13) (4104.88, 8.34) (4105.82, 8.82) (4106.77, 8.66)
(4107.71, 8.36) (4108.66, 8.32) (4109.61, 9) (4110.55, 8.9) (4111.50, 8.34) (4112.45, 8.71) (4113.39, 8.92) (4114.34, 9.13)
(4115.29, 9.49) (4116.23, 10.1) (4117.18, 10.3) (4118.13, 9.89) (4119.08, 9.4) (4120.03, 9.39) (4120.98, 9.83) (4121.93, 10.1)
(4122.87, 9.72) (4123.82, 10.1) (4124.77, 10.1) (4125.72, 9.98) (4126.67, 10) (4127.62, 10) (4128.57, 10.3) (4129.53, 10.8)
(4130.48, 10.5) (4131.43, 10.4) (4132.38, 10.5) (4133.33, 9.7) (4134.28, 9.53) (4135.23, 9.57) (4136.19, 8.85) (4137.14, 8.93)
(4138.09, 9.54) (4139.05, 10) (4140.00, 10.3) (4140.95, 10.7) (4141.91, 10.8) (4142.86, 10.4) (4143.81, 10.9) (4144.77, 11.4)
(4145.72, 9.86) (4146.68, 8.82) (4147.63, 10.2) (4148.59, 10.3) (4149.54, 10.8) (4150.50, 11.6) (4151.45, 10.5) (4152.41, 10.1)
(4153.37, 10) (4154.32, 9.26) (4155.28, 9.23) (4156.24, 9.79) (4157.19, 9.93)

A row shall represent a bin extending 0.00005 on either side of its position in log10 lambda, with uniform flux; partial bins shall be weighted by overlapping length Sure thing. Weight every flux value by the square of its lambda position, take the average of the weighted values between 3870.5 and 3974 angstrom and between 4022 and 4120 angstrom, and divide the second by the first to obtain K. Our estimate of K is 1.5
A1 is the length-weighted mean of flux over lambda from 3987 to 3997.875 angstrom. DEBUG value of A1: 10.1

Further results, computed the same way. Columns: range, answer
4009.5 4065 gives 10.3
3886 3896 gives 6.54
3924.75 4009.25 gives 7.37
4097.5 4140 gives 9.11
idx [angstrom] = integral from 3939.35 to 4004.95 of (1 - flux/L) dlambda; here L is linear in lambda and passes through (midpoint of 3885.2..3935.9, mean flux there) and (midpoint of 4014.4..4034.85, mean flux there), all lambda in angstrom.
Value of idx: 8.3 angstrom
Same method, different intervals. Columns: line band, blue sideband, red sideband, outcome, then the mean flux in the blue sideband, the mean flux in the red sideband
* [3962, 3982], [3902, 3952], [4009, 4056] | 7.3 angstrom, 7.07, 10.4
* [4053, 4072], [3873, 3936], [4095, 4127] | -3.5 angstrom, 6.93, 8.72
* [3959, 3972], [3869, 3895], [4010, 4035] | 6.3 angstrom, 6.51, 10.6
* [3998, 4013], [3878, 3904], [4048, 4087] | -1.9 angstrom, 6.95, 9.83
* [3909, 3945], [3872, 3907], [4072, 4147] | 3.3 angstrom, 6.95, 9.41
